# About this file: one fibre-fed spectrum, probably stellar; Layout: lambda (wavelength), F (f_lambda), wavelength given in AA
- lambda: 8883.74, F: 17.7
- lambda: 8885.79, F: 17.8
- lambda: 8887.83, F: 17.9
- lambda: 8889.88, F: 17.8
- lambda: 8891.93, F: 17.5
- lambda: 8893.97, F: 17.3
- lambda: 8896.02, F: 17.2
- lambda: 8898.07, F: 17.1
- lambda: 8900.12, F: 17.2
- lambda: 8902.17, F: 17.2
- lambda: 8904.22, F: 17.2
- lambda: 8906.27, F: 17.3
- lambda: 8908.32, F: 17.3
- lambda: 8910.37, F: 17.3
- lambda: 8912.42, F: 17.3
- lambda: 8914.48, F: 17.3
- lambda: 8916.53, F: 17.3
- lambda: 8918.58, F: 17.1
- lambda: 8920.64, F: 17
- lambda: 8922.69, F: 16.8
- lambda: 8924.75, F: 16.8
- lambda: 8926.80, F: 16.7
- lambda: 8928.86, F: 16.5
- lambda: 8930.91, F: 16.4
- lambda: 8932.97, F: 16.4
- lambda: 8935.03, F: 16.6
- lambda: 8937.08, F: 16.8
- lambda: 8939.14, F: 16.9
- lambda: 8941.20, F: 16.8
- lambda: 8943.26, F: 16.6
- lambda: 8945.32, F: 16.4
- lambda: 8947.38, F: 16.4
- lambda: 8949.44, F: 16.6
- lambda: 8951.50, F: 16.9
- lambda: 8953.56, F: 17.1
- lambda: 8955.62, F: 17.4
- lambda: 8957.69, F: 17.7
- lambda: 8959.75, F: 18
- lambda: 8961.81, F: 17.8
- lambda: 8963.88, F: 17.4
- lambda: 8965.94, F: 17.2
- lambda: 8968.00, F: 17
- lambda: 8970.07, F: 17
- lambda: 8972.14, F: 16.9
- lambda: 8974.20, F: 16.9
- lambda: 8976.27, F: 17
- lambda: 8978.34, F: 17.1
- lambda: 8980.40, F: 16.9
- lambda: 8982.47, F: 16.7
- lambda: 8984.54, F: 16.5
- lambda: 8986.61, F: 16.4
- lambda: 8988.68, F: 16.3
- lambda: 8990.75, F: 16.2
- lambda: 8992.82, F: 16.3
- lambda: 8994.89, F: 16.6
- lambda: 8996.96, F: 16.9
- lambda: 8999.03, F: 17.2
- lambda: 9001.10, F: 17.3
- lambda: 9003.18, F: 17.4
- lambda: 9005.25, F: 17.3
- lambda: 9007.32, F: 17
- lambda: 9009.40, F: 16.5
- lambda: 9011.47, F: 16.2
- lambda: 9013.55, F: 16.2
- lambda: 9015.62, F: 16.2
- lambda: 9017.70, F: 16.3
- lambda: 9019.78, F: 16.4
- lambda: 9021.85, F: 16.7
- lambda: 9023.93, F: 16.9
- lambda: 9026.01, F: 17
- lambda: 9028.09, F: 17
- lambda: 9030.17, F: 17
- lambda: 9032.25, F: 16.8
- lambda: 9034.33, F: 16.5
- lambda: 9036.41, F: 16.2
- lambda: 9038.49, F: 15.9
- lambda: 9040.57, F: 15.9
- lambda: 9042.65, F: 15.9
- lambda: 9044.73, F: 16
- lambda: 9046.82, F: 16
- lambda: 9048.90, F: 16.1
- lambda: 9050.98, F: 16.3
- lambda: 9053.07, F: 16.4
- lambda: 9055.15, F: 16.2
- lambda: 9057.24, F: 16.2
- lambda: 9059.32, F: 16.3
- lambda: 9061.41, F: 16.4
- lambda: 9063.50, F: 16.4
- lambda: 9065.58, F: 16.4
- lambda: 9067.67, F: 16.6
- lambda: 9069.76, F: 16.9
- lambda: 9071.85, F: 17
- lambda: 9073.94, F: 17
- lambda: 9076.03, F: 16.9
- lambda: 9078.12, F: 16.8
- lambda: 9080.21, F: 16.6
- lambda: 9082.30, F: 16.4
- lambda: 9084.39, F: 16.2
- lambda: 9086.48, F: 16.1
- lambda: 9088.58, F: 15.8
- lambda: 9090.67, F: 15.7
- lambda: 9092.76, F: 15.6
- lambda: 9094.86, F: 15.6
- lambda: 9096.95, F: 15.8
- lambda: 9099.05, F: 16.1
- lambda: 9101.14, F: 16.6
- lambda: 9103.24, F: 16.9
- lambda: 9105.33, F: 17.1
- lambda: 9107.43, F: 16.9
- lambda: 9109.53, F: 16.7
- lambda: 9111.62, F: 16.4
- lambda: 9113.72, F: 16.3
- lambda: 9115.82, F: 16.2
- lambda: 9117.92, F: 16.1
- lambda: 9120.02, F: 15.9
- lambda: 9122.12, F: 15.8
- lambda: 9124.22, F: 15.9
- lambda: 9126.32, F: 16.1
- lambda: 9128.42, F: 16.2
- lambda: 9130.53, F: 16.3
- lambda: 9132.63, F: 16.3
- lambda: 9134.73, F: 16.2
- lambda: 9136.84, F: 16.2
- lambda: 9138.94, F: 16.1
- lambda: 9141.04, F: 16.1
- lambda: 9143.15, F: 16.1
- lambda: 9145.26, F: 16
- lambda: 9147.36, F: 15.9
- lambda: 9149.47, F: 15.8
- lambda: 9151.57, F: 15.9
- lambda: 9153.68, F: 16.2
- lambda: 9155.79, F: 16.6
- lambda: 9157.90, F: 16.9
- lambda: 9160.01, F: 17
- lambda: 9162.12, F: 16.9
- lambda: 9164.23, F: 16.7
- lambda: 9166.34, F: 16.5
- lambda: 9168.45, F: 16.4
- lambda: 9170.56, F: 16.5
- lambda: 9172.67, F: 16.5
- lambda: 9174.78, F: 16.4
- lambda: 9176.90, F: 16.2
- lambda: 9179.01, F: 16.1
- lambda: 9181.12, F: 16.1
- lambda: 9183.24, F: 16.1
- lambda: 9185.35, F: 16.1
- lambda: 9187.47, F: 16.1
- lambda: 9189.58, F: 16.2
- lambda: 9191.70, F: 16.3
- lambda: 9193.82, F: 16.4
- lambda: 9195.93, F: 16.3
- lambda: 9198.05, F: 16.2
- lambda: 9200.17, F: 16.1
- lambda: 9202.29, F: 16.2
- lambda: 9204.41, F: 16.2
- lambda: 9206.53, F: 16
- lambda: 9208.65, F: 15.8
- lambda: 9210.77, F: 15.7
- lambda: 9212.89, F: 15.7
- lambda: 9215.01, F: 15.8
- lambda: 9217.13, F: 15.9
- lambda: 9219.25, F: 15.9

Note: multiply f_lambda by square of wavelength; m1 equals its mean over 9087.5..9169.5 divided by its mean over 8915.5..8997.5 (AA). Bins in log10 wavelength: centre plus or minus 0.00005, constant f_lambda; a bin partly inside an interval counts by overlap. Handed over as 1.00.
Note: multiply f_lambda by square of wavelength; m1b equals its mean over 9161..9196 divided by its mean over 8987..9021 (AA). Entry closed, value 1.02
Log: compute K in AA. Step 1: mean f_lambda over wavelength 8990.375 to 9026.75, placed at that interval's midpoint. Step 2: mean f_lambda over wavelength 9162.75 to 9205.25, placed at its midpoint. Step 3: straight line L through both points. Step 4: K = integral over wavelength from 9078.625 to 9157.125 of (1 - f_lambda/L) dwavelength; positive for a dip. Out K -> 1.2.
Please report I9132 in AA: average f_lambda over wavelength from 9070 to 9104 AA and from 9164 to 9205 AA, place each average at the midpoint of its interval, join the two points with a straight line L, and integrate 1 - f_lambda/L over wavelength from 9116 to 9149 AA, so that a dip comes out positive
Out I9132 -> 0.5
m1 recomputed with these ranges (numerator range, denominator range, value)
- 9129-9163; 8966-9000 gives 1.01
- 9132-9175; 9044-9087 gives 1.01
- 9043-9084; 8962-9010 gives 0.99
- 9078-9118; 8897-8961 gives 1.00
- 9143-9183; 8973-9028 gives 1.01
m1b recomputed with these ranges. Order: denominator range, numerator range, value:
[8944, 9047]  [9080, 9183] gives 1.00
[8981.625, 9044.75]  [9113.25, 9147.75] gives 1.00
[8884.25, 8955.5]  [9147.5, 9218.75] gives 1.01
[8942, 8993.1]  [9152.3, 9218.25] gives 1.01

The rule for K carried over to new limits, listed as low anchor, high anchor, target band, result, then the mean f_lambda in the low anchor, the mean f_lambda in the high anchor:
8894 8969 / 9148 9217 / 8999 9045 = 0.41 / 17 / 16.2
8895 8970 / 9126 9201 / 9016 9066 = 0.89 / 17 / 16.3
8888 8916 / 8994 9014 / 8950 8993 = 0.07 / 17.3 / 16.9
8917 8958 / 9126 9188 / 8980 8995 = 0.19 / 16.8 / 16.3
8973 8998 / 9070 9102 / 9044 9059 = 0.22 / 16.7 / 16.3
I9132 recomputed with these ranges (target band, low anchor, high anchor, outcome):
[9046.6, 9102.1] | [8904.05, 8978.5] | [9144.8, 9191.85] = 1.0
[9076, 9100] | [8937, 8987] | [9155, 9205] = 0.8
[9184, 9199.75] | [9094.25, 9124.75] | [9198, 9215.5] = -0.2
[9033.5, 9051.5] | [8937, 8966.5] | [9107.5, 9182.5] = 0.7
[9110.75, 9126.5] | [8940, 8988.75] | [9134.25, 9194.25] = 0.3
